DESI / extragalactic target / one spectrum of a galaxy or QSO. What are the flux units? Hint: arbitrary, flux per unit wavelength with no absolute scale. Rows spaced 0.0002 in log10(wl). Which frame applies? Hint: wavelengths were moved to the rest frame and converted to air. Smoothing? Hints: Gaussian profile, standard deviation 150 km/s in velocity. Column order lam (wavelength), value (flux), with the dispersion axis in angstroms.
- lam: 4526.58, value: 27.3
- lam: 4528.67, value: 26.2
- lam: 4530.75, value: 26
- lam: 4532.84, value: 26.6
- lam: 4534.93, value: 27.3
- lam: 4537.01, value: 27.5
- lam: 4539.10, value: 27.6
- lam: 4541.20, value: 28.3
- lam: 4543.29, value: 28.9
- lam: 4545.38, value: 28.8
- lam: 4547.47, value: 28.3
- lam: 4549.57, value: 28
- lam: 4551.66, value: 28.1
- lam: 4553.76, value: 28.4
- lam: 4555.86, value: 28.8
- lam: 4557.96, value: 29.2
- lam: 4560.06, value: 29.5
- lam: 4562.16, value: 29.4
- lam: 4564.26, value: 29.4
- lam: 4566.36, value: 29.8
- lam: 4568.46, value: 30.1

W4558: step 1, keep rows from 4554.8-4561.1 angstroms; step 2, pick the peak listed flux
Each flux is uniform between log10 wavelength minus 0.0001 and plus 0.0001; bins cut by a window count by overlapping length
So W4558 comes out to 29.5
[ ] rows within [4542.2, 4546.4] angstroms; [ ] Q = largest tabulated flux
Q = 28.9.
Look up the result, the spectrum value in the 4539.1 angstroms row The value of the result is 27.6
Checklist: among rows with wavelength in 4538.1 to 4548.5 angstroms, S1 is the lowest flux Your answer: 27.6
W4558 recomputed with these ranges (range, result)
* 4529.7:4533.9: 26.6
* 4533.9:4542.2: 28.3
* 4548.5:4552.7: 28.1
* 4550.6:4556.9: 28.8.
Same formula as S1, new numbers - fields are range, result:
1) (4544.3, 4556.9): 28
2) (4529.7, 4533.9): 26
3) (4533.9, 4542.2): 27.3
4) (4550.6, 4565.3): 28.1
